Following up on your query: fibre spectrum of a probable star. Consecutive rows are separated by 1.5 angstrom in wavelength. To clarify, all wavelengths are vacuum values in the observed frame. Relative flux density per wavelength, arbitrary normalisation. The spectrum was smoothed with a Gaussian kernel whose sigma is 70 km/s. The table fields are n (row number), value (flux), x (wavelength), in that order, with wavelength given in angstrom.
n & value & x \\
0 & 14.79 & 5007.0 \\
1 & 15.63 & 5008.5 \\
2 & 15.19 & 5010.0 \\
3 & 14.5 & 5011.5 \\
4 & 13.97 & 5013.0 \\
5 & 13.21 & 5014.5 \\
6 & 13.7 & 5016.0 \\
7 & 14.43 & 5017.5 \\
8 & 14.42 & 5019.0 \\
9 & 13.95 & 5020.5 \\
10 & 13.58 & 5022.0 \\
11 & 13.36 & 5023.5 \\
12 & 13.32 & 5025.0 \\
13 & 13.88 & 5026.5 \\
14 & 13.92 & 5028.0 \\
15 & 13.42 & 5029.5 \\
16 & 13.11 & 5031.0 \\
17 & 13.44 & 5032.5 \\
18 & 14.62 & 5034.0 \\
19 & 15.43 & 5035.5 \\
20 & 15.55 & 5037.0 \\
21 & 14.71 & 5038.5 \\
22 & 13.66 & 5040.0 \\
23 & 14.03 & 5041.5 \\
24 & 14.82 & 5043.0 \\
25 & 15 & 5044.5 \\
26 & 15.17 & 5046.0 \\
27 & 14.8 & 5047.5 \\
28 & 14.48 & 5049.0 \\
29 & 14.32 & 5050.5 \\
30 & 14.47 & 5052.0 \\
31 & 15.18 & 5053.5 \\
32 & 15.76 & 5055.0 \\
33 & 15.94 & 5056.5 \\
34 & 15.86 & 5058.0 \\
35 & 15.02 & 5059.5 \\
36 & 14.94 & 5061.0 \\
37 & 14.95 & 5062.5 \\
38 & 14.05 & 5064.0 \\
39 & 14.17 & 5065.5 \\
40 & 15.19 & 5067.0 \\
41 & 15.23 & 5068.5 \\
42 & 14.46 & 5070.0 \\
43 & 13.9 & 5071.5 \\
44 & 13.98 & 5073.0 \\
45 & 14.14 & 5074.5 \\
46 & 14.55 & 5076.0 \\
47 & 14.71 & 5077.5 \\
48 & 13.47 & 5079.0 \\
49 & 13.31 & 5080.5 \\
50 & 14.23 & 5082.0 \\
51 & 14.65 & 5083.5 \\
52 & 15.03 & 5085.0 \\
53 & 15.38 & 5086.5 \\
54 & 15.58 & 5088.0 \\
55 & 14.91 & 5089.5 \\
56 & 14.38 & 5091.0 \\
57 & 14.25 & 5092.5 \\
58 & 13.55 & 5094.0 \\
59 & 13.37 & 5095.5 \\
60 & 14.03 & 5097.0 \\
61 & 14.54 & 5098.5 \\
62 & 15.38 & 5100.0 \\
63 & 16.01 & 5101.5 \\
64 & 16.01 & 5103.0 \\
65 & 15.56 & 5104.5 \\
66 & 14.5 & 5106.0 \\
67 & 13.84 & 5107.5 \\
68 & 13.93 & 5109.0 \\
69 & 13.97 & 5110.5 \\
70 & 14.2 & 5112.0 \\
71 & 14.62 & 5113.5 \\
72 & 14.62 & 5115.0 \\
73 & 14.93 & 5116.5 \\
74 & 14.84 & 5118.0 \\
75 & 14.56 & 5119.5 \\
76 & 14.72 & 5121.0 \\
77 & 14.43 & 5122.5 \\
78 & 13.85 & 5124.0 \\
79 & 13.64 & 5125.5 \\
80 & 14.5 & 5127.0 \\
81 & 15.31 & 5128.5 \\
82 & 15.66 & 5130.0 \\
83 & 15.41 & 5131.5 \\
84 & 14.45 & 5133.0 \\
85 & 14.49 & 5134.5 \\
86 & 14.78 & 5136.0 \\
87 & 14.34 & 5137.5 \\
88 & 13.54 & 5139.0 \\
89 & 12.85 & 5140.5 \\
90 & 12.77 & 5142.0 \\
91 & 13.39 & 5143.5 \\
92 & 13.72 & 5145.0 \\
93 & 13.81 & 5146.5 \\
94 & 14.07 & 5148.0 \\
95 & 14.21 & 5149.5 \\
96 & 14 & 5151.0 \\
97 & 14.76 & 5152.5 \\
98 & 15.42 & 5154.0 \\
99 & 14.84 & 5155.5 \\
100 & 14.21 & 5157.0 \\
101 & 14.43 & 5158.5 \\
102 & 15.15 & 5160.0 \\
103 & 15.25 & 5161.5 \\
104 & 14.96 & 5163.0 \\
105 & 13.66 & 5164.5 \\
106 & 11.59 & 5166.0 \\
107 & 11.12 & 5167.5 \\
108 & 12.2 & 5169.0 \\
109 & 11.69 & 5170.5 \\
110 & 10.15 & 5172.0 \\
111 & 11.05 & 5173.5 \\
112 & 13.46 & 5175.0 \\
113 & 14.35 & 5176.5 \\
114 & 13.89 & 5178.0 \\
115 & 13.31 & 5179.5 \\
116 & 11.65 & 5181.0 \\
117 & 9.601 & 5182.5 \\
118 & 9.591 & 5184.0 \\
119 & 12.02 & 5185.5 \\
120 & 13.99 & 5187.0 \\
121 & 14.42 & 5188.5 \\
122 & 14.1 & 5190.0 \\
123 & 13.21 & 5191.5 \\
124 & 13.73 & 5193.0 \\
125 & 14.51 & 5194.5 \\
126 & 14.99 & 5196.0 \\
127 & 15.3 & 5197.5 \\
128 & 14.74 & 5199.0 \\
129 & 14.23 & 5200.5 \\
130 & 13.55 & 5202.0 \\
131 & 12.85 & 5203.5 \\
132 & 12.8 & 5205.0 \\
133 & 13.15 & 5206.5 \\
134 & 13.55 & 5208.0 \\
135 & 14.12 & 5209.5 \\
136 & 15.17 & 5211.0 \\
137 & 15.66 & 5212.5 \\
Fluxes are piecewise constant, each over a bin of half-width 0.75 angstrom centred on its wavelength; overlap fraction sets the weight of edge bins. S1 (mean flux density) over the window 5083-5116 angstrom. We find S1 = 14.7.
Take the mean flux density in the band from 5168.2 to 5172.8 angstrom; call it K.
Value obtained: 11.3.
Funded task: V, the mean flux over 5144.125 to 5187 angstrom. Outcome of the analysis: 13.2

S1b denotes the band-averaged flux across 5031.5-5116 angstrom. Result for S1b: 14.6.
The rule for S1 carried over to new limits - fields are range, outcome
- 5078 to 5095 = 14.4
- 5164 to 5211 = 13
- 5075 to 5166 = 14.4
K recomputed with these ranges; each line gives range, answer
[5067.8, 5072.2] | 14.5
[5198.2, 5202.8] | 14.2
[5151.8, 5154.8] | 15.1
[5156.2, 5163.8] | 14.8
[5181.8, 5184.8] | 9.64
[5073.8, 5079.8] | 14.2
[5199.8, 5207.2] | 13.3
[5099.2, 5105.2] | 15.7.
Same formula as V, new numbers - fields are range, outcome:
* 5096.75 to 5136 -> 14.7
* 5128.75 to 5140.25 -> 14.6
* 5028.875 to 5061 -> 14.7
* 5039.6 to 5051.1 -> 14.6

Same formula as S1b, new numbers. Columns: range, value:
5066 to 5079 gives 14.5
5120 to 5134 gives 14.7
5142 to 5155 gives 14.1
